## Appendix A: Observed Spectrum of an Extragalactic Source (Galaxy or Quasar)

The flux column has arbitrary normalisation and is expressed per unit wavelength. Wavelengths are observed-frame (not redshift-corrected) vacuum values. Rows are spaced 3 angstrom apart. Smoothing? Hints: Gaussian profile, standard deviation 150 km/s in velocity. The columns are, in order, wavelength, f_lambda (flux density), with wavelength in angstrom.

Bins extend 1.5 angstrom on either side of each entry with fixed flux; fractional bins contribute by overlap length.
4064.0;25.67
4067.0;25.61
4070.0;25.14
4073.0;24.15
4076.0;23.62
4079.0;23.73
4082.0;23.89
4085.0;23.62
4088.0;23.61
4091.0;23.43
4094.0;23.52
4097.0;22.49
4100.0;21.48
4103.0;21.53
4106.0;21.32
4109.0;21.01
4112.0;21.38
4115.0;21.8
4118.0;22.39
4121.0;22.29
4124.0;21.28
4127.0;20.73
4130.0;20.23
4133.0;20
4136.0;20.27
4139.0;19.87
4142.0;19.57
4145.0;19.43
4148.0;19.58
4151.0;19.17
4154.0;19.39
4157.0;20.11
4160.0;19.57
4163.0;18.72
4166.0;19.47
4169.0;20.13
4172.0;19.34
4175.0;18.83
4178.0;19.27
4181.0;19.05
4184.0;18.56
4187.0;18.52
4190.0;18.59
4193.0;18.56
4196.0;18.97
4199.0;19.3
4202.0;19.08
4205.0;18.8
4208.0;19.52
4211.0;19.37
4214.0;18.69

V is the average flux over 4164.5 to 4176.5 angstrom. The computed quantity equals 19.4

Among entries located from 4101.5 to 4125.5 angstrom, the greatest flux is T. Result 22.39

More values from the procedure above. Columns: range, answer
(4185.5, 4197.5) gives 18.97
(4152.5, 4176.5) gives 20.13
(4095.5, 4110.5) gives 22.49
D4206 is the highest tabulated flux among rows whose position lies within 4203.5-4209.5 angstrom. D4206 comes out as 19.52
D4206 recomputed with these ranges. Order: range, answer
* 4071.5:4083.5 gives 24.15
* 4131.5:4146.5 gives 20.27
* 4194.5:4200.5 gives 19.3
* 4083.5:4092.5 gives 23.62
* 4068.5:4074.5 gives 25.14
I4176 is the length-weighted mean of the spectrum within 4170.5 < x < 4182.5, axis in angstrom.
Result 19.1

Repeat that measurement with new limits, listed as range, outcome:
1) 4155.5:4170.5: 19.6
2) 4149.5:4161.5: 19.6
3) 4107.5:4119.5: 21.6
